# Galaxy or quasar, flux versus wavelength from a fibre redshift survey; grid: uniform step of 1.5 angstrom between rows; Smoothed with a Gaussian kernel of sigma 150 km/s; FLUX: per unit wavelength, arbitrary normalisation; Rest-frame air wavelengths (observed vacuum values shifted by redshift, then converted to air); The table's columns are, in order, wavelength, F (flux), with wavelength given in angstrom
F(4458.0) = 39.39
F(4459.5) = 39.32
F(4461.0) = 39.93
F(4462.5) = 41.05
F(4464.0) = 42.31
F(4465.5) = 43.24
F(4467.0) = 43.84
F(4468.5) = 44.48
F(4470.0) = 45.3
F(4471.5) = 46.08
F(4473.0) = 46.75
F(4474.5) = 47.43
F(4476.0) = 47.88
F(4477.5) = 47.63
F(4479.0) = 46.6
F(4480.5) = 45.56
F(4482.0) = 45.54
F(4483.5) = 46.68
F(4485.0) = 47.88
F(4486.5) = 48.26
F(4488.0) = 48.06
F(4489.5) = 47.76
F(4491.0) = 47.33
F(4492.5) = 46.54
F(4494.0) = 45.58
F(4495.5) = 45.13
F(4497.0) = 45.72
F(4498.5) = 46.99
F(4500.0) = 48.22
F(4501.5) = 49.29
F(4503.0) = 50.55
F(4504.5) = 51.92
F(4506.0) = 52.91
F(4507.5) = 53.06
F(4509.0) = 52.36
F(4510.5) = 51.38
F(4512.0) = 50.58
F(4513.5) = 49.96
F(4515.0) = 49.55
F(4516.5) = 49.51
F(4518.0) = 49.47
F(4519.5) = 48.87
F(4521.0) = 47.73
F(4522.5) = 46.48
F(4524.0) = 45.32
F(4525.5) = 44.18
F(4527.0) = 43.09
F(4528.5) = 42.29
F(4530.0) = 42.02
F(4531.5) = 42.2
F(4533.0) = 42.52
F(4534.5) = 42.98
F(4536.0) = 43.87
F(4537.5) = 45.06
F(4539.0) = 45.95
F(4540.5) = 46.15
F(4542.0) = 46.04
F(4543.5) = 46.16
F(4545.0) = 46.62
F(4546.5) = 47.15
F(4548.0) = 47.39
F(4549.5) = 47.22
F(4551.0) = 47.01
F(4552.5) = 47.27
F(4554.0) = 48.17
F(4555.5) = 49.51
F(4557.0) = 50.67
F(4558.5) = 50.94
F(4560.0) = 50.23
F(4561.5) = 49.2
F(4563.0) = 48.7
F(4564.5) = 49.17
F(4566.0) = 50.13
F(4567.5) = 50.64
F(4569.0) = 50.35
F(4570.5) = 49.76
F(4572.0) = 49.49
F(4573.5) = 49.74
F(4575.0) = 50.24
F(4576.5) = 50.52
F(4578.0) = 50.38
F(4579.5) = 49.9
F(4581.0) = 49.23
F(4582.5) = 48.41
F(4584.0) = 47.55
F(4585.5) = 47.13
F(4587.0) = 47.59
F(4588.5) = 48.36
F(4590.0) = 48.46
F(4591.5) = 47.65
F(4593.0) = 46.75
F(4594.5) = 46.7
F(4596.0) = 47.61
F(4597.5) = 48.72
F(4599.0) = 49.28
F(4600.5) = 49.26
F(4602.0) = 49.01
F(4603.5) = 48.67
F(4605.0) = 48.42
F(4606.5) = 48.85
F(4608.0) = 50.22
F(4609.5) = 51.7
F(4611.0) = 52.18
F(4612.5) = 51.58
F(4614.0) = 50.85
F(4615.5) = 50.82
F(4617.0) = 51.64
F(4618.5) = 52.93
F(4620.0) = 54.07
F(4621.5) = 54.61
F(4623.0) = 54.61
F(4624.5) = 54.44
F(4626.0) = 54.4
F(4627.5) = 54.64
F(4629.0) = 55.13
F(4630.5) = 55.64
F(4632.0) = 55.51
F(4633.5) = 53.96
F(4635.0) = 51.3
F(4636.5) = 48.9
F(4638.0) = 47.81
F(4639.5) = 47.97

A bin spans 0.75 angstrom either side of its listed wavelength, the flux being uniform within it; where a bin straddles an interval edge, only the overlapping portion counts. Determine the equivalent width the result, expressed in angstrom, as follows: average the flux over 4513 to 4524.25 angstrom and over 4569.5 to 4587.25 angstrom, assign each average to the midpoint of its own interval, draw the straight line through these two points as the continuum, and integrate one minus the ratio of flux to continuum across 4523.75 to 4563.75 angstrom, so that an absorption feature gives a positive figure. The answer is 2.1 angstrom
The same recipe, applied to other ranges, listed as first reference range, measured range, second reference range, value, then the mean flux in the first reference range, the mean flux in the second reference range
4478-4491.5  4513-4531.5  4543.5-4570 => 0.6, 47.1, 48.8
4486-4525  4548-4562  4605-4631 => 0.5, 48.8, 52.7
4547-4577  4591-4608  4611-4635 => 1.2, 49.3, 53.5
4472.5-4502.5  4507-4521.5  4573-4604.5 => -0.8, 47.1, 48.6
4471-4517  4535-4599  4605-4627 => 3.0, 48.4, 52.2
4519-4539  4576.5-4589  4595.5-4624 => 0.0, 44.4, 50.9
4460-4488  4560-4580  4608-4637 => 0.2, 45.4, 53.1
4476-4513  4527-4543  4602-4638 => 1.8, 48.4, 52.2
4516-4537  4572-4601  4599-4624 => 0.4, 45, 51.2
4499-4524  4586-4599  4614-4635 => 1.2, 49.9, 53.8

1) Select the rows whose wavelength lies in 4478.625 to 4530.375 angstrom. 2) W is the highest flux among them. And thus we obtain 53.06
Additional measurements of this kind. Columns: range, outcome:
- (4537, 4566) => 50.94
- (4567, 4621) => 54.07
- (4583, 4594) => 48.46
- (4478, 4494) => 48.26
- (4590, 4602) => 49.28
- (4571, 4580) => 50.52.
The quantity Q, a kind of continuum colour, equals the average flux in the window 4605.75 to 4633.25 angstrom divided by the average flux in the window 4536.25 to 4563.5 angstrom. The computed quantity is 1.11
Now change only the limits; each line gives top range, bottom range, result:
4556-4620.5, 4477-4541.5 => 1.05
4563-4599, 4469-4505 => 1.04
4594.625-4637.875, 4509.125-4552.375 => 1.11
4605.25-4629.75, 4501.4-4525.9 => 1.06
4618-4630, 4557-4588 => 1.10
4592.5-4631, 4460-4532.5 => 1.09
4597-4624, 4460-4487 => 1.13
